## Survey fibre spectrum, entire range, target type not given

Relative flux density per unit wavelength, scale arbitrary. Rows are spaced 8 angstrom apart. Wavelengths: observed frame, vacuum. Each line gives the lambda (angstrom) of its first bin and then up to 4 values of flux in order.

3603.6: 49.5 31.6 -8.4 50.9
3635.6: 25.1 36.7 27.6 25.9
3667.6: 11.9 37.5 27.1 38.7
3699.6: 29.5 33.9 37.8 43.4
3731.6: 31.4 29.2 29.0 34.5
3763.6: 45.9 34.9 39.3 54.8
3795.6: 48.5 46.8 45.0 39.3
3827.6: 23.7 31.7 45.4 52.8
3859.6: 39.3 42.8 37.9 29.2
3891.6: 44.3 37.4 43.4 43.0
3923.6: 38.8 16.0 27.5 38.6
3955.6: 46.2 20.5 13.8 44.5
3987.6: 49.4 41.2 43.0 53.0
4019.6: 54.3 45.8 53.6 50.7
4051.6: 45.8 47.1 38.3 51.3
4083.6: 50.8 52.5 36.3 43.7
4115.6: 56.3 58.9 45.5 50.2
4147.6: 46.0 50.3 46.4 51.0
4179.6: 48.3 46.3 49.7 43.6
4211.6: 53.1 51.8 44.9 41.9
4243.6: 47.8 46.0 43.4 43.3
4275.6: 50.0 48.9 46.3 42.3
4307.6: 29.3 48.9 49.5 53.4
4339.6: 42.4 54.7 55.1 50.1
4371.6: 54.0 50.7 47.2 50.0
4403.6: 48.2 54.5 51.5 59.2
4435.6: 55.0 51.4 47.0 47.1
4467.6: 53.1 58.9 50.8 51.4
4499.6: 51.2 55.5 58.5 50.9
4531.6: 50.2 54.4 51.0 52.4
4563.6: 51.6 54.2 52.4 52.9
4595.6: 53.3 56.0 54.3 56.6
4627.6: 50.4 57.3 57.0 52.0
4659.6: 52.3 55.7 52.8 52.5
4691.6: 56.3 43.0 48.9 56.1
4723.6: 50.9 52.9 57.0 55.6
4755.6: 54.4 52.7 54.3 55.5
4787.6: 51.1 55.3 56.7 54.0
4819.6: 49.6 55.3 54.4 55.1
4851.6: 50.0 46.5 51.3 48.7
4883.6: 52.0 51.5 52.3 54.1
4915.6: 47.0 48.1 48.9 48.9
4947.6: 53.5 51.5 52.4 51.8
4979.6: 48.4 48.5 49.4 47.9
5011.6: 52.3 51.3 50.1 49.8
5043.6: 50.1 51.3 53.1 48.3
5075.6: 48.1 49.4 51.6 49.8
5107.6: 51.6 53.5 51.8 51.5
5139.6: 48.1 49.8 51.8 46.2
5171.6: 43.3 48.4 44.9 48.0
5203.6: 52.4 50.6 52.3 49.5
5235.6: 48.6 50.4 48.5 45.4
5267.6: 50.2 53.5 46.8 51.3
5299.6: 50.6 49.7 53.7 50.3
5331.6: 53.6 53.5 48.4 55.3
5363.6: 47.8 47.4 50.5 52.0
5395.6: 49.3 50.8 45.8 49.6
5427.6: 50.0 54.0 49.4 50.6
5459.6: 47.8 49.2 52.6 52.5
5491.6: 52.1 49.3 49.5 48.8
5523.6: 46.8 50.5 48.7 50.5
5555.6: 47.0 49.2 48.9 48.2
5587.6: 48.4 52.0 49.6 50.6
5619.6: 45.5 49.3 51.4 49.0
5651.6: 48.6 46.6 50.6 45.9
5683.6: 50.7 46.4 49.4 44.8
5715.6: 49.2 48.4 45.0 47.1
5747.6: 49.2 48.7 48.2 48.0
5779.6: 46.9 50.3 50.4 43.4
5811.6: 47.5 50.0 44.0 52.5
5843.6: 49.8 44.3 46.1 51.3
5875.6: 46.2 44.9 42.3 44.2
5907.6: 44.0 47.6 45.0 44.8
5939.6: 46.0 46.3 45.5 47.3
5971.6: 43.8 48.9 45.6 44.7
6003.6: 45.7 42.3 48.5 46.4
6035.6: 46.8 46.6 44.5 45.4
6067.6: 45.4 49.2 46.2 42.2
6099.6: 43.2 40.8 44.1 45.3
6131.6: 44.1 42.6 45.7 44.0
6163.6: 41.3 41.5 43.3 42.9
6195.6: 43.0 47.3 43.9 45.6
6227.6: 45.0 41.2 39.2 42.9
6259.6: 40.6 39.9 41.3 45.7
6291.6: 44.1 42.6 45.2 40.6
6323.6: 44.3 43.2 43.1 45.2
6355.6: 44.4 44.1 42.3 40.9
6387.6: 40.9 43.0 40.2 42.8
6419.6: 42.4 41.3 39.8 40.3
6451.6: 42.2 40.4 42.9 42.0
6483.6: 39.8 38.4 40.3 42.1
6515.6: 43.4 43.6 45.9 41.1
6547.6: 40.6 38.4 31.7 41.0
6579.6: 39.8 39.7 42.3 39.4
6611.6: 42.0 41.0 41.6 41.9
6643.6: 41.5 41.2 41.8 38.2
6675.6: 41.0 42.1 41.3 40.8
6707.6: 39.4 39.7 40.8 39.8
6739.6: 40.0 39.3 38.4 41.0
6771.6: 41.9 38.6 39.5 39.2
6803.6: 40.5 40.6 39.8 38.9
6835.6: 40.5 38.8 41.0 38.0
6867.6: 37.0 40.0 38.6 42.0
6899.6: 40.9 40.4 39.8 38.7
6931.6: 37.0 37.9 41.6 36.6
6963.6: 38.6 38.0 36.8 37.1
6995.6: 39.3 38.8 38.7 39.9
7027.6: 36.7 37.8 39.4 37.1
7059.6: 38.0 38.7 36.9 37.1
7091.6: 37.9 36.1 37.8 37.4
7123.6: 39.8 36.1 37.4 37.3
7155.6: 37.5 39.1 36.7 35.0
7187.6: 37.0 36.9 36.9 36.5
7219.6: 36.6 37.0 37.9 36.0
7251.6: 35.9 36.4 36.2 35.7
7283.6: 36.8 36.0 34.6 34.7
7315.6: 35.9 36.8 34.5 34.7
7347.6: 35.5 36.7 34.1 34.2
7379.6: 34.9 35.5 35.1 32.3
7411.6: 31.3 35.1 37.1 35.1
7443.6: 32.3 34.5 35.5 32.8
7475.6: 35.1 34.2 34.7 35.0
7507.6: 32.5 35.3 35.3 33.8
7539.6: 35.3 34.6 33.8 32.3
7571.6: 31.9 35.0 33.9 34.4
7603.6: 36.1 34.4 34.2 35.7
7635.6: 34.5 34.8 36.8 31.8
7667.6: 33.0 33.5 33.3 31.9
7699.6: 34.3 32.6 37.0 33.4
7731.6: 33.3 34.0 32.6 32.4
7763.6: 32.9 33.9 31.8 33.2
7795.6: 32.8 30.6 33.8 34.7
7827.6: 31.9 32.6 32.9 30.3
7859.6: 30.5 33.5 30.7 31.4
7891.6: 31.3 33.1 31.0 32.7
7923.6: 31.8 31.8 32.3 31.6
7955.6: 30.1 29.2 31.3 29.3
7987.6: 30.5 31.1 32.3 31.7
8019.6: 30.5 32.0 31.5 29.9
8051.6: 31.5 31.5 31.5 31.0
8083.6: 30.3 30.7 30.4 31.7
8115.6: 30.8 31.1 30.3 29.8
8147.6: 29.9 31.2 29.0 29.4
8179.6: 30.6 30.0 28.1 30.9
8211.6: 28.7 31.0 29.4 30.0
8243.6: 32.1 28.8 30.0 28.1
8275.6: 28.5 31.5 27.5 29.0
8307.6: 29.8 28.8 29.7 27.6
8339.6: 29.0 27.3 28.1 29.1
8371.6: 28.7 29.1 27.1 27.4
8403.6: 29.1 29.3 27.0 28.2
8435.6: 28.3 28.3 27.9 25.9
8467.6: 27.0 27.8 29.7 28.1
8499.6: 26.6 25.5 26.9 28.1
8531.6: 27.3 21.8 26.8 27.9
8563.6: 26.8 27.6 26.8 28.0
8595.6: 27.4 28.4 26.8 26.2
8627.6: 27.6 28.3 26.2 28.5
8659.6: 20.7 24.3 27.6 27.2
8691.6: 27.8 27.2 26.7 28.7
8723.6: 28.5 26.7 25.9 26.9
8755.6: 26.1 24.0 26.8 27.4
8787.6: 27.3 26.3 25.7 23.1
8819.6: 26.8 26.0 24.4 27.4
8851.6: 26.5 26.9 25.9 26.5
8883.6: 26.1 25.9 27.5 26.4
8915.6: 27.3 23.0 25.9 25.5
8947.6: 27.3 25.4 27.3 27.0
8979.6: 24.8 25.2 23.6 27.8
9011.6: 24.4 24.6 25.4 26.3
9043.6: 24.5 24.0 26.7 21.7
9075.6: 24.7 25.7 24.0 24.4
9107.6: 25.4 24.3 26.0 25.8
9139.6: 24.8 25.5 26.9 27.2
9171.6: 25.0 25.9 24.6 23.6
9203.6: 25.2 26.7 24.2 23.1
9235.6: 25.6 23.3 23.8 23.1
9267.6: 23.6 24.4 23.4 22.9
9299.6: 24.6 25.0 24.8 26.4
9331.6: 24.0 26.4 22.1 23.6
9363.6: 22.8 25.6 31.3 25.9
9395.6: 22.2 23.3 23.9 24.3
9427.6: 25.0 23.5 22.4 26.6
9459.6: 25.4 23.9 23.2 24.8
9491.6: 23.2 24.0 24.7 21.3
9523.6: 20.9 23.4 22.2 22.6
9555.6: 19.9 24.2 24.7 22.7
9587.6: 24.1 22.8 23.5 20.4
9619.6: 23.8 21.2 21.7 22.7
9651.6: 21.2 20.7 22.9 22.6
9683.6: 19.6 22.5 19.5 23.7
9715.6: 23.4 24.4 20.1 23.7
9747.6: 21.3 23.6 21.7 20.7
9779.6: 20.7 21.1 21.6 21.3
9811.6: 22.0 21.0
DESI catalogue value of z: 0.000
